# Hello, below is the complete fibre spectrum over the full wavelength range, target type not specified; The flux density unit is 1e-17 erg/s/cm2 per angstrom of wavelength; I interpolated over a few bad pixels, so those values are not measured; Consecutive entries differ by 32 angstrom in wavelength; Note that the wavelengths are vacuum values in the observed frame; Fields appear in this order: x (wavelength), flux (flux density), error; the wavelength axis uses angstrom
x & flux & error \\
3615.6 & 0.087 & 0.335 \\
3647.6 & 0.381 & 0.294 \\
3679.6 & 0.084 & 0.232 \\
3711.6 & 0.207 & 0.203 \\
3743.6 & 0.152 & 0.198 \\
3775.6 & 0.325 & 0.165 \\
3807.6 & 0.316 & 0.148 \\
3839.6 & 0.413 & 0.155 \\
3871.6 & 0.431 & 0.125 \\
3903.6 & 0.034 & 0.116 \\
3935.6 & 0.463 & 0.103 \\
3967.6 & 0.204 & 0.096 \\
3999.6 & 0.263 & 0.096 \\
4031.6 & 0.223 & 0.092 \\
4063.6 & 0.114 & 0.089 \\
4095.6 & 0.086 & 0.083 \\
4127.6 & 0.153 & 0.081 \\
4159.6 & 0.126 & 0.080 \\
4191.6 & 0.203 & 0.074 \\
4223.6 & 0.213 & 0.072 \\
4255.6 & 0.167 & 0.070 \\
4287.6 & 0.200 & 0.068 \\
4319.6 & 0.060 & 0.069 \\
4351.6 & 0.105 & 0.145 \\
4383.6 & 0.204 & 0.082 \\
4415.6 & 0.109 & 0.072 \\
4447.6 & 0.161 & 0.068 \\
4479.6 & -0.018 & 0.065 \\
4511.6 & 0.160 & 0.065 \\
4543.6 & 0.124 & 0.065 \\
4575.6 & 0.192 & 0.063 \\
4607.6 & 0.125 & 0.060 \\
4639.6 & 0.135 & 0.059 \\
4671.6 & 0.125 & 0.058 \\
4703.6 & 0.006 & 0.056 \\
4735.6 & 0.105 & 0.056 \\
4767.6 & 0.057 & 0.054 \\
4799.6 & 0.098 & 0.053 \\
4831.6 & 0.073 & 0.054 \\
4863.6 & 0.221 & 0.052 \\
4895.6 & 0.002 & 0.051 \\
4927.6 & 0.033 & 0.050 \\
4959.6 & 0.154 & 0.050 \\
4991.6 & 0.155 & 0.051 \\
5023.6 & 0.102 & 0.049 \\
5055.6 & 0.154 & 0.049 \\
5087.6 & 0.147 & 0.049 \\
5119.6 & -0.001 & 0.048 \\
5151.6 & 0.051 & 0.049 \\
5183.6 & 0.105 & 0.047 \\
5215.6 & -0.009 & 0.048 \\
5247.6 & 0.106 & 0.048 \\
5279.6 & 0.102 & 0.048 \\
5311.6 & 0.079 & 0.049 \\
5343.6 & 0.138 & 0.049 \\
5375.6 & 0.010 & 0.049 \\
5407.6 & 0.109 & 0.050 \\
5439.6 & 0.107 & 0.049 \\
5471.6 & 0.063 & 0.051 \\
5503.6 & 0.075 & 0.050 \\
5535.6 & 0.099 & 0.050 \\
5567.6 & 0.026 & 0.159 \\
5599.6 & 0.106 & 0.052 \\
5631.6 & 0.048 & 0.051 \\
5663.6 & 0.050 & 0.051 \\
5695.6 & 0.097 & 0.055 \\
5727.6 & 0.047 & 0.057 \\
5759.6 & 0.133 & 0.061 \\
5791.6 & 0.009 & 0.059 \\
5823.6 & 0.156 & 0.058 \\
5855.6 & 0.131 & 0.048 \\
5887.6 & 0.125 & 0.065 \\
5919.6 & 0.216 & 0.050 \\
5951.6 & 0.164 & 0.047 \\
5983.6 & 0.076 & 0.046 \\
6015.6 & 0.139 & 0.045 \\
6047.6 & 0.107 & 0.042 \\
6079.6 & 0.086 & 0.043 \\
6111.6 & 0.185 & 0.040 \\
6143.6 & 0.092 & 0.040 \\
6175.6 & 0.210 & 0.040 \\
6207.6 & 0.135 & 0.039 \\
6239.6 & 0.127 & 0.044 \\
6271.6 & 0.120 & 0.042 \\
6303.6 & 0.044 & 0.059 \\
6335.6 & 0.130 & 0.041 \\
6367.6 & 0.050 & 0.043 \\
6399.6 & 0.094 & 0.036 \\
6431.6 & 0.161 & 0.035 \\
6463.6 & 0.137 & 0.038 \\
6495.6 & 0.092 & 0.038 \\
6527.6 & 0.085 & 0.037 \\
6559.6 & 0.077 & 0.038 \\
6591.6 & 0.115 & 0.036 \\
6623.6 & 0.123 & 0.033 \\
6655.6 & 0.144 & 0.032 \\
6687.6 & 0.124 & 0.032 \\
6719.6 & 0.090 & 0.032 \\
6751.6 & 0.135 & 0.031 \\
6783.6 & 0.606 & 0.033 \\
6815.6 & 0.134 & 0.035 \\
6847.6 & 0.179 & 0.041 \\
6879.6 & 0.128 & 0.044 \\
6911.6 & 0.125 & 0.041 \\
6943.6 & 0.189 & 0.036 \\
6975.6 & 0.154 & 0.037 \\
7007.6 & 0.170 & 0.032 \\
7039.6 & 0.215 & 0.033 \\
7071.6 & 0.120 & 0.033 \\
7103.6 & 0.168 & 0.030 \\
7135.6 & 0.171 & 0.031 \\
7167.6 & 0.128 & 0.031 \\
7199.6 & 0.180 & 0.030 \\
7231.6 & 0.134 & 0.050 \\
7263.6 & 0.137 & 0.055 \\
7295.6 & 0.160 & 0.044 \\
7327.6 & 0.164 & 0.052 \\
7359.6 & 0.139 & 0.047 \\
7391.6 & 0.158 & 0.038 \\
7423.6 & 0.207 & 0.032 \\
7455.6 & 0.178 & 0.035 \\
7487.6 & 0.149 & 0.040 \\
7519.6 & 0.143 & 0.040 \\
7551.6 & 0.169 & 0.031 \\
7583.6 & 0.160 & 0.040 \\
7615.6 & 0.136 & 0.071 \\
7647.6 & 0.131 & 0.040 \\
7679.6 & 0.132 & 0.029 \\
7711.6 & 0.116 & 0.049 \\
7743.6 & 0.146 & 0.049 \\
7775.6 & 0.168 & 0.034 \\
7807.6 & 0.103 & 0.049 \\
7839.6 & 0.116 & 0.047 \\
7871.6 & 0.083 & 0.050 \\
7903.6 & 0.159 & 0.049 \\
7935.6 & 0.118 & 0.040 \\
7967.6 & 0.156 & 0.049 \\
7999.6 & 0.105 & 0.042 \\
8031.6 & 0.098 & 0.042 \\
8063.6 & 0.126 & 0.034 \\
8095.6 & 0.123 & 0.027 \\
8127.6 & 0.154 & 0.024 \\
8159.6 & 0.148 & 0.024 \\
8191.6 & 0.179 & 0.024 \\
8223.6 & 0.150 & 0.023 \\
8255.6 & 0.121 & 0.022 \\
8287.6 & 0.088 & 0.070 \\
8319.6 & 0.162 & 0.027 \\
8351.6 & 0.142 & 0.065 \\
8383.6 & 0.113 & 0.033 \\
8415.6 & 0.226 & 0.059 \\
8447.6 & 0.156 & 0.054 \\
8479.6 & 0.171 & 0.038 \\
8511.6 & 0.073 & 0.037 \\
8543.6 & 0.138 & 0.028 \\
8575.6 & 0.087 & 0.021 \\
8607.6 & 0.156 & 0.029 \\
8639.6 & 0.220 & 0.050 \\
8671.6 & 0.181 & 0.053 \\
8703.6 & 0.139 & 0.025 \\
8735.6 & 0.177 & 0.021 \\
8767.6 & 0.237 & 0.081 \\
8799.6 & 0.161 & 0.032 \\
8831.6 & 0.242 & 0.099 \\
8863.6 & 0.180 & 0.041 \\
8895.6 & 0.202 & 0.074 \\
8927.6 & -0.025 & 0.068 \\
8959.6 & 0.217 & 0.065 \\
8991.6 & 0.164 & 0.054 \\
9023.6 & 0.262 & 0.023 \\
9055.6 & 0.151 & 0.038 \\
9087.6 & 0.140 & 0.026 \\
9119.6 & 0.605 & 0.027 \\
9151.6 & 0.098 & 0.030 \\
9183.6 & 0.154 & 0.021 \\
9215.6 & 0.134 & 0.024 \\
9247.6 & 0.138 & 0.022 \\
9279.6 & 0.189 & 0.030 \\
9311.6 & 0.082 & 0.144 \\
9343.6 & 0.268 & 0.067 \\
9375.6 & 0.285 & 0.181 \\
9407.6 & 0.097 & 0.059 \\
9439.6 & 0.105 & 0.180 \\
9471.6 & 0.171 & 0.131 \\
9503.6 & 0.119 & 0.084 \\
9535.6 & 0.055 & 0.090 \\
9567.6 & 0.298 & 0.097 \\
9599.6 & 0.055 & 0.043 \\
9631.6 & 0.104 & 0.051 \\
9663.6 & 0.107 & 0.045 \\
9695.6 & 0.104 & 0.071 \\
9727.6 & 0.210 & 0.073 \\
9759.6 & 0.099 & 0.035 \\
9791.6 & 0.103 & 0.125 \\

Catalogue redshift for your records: 0.819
